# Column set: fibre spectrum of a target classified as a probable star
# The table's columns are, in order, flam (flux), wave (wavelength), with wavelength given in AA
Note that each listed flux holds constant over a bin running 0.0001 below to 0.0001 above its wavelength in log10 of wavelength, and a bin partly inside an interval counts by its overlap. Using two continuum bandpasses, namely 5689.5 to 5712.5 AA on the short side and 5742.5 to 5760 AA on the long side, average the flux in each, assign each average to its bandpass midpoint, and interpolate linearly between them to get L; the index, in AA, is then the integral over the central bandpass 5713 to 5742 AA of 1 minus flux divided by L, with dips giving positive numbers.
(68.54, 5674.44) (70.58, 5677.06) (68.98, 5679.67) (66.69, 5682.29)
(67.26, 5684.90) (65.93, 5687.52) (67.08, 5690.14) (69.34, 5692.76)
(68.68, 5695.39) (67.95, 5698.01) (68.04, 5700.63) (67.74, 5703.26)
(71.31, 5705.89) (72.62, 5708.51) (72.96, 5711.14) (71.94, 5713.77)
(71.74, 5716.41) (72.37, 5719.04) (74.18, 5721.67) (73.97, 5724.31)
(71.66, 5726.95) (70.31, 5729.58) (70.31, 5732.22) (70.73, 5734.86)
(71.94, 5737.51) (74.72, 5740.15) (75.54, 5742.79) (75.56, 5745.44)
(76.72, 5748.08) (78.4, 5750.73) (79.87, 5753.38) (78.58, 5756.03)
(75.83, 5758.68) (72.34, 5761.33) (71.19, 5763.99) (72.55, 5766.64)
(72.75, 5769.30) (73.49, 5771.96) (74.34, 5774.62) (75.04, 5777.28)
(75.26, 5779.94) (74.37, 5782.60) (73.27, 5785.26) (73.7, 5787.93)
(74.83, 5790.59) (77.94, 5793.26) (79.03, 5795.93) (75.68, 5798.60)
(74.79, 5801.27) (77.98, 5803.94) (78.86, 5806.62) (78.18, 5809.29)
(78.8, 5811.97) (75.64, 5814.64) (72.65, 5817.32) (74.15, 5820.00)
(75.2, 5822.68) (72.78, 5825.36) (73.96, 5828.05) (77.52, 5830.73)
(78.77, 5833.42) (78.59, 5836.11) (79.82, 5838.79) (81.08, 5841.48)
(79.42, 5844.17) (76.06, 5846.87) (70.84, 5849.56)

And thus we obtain 0.6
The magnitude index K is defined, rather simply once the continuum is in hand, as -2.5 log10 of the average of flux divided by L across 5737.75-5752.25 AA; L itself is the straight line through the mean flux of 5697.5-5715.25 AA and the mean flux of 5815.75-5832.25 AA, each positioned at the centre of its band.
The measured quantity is -0.06 mag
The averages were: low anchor 70.5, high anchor 74.4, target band 75.9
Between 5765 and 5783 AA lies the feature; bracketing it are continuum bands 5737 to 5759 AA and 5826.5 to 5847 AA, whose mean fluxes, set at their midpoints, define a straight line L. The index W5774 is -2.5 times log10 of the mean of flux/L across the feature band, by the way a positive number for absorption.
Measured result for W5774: 0.05 mag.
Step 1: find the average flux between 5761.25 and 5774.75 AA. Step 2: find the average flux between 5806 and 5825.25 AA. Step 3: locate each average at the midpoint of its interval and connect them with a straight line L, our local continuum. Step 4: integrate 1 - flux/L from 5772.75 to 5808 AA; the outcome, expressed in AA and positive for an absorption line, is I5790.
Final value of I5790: -0.7 AA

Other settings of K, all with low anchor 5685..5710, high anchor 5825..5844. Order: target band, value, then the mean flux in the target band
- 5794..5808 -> -0.024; 77.3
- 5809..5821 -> 0.012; 75.7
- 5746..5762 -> -0.067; 77.1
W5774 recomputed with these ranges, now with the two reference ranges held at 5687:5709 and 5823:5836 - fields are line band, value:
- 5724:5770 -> -0.04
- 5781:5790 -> -0.01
